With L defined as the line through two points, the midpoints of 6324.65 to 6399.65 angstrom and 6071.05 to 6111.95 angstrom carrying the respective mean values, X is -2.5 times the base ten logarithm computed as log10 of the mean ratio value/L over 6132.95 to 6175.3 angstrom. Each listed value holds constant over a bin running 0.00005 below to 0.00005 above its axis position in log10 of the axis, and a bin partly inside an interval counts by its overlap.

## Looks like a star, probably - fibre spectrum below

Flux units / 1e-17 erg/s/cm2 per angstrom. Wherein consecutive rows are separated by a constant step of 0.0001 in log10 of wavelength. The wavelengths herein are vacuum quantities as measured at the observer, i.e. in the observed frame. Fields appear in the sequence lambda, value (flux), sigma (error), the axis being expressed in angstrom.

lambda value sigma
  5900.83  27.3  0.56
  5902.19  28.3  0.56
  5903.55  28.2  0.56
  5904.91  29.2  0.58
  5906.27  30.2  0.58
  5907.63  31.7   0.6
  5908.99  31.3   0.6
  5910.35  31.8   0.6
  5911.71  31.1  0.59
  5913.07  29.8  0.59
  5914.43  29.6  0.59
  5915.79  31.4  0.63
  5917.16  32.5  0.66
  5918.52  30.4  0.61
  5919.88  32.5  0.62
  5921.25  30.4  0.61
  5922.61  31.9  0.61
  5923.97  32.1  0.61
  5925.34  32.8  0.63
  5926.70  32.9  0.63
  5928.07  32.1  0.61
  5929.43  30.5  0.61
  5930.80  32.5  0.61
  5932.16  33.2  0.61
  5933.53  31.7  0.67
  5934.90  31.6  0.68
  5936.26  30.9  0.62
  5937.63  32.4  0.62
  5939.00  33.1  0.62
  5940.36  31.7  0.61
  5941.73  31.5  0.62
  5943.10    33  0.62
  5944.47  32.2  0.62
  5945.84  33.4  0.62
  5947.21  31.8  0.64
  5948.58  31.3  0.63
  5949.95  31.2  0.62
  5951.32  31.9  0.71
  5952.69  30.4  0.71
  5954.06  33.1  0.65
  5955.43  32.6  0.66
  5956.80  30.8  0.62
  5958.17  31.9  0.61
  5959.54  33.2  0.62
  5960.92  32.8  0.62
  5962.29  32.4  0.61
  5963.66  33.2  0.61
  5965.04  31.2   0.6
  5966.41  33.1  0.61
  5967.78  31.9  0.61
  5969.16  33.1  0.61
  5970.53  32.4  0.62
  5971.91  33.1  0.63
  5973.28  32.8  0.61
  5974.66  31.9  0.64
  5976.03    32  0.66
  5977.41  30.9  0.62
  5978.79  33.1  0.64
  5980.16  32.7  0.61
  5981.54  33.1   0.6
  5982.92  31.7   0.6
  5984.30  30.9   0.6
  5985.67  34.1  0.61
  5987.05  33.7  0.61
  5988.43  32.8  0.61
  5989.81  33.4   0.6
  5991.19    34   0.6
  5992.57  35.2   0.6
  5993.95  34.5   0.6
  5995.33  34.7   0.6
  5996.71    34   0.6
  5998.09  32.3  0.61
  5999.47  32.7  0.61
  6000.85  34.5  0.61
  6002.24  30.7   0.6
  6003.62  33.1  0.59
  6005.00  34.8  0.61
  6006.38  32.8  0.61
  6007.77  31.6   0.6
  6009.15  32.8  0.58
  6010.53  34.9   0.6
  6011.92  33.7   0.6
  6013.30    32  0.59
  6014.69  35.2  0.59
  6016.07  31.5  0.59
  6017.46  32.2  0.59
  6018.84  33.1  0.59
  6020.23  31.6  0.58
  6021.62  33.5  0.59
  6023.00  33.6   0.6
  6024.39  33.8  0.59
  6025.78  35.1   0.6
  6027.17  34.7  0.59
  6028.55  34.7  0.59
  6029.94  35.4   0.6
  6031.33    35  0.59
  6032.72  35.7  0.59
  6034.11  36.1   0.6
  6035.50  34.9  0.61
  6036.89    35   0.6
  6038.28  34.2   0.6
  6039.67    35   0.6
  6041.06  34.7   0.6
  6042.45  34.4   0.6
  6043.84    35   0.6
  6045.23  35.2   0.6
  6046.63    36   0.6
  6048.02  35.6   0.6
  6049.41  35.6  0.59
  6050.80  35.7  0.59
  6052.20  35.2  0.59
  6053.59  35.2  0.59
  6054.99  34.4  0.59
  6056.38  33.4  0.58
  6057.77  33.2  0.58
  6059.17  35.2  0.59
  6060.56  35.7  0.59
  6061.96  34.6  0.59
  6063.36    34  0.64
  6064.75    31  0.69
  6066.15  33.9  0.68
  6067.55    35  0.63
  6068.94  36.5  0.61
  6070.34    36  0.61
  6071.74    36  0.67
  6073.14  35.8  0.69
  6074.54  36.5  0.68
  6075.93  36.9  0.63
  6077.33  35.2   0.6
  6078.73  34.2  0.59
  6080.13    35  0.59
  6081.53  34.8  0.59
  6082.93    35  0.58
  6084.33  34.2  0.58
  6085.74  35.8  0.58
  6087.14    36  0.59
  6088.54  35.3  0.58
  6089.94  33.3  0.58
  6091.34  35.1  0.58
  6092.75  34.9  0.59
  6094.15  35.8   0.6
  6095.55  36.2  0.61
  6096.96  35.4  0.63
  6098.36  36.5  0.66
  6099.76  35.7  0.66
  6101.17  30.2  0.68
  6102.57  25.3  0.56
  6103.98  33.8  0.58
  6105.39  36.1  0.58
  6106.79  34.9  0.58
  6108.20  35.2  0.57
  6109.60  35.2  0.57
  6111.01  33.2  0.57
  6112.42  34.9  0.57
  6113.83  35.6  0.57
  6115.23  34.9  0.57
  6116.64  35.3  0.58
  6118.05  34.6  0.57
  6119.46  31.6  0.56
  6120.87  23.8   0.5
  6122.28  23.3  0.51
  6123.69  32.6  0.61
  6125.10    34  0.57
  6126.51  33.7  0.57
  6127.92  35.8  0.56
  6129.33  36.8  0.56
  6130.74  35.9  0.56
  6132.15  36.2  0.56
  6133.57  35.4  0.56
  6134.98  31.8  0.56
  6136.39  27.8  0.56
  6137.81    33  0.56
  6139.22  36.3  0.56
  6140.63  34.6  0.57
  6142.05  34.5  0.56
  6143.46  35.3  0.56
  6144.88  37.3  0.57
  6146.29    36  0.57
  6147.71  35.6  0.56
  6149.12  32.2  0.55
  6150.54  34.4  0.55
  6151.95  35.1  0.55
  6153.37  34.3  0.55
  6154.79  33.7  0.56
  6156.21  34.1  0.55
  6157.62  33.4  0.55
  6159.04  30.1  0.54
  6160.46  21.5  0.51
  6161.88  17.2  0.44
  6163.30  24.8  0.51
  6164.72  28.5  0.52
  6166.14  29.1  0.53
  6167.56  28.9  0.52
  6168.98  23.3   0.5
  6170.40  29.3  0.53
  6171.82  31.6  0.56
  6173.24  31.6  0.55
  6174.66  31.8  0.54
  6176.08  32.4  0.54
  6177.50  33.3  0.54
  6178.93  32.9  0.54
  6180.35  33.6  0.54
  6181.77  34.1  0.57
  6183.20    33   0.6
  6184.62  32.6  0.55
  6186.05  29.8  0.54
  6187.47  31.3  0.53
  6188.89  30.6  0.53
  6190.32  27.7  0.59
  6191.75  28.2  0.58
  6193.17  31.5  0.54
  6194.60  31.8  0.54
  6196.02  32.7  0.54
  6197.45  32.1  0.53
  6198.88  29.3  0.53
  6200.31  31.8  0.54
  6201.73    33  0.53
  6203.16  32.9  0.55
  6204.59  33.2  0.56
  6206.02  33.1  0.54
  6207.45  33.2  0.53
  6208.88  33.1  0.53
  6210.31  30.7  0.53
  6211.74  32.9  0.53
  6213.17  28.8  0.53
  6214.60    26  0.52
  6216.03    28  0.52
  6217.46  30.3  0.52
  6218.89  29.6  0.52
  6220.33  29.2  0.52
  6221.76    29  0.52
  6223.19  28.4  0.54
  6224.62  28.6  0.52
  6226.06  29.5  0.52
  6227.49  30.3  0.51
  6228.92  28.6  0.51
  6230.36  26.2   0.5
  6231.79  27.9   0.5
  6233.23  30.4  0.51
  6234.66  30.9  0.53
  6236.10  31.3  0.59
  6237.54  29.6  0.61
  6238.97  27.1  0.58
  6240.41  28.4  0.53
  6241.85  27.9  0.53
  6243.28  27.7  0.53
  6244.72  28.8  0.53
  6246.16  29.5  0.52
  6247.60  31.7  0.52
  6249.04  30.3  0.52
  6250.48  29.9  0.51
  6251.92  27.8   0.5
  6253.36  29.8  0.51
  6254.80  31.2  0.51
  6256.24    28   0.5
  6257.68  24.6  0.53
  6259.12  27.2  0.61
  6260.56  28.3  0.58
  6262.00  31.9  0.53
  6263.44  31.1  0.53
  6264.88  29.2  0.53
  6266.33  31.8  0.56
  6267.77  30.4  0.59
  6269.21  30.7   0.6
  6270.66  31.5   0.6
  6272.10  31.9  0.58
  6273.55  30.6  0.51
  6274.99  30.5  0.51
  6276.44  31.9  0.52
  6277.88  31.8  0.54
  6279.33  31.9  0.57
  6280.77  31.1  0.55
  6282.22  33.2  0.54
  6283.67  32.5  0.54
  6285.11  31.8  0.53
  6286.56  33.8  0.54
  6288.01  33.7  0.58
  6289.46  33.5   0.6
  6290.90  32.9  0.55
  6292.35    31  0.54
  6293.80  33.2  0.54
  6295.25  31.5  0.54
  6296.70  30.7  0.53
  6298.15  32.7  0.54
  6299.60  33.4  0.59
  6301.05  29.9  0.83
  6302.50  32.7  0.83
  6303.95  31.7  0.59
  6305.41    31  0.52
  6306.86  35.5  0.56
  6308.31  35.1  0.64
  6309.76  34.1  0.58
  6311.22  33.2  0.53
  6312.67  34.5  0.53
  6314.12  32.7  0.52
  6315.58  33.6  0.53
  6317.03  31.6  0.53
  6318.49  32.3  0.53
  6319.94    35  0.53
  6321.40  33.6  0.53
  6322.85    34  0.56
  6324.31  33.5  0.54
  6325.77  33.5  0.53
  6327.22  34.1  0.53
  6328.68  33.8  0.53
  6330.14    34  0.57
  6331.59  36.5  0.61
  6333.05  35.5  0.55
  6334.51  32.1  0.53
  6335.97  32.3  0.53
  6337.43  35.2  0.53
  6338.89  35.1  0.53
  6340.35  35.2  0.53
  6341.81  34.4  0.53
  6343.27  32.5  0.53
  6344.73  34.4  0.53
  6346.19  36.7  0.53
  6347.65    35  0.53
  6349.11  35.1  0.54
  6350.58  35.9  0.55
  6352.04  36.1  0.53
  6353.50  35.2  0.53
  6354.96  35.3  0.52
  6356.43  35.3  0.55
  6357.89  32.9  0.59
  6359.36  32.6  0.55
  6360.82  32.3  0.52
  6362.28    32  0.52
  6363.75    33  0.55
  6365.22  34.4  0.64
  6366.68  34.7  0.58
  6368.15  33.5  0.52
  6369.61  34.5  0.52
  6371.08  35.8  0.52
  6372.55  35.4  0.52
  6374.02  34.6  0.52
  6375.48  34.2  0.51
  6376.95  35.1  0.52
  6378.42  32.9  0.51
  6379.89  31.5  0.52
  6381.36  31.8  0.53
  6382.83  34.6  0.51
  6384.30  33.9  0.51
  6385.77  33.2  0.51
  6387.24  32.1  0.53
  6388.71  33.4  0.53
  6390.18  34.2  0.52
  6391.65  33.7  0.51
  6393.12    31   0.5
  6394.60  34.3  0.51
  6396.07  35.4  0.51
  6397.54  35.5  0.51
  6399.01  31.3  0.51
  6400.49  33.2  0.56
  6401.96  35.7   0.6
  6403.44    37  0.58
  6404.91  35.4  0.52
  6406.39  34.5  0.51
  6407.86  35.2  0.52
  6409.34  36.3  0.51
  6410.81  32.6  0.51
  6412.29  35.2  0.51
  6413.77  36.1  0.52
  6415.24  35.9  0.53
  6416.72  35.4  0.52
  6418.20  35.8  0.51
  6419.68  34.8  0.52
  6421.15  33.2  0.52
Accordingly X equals 0.10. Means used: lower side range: 34.7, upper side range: 34.1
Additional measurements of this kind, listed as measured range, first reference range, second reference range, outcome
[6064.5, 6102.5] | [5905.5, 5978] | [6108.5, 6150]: -0.053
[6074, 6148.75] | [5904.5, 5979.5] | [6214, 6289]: -0.113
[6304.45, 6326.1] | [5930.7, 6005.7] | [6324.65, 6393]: 0.013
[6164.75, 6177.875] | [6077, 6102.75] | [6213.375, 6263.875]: 0.053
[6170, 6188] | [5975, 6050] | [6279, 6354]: 0.049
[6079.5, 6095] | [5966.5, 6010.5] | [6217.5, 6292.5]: -0.101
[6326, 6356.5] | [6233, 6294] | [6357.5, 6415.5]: -0.064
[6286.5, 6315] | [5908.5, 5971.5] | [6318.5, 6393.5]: 0.031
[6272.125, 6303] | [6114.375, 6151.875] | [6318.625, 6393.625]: 0.060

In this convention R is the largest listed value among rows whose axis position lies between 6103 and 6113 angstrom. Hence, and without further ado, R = 36.1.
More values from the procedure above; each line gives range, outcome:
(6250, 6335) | 36.5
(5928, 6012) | 35.2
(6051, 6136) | 36.9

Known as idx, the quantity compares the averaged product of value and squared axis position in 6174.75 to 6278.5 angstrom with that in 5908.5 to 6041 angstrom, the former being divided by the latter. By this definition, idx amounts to 1.01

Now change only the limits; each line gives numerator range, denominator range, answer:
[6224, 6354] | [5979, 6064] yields 1.02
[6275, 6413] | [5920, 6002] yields 1.17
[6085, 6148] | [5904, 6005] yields 1.11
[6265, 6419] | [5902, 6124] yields 1.12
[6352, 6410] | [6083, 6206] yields 1.13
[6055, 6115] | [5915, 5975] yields 1.13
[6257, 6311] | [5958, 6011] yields 1.06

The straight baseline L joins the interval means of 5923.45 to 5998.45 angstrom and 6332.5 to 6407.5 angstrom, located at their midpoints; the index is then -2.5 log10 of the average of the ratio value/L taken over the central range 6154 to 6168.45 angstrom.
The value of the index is 0.18 mag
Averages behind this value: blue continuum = 32.5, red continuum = 34.1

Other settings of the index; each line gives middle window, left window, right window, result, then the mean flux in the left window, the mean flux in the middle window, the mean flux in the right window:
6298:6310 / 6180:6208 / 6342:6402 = 0.01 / 31.7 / 32.9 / 34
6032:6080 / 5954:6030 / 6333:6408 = -0.06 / 33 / 35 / 34.1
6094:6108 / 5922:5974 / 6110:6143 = -0.03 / 32.2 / 34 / 33.3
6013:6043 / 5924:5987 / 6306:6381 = -0.05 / 32.2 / 34.2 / 34.1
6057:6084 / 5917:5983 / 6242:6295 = -0.11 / 32.1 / 35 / 30.7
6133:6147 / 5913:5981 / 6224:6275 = -0.13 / 32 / 34.2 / 29.5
